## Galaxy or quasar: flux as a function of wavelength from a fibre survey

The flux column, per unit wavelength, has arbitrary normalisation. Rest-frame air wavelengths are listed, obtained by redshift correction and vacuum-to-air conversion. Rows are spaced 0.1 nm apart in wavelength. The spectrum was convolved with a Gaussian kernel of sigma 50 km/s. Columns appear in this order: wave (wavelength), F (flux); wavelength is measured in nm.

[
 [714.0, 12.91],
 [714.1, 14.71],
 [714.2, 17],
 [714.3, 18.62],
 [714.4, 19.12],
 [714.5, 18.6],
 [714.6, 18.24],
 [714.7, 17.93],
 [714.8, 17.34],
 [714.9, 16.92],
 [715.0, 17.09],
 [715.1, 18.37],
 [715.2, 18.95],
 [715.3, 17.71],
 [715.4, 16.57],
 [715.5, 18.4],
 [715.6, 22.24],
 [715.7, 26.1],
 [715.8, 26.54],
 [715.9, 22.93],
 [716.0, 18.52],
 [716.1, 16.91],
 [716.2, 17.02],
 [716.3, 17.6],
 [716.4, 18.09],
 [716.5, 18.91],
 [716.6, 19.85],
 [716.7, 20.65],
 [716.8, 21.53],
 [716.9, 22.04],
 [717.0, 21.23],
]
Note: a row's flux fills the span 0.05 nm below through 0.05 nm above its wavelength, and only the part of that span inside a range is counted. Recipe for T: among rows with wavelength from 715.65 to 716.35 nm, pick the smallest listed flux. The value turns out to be 16.91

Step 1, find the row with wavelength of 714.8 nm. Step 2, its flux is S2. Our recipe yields 17.34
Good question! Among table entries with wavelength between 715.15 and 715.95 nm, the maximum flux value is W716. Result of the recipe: 26.54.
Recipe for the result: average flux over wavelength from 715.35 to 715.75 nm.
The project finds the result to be 20.8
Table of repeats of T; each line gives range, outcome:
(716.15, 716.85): 17.02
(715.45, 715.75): 18.4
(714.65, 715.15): 16.92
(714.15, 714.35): 17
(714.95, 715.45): 16.57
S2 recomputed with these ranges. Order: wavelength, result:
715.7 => 26.1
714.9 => 16.92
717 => 21.23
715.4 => 16.57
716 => 18.52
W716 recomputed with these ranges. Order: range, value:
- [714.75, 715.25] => 18.95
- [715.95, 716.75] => 20.65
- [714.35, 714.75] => 19.12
